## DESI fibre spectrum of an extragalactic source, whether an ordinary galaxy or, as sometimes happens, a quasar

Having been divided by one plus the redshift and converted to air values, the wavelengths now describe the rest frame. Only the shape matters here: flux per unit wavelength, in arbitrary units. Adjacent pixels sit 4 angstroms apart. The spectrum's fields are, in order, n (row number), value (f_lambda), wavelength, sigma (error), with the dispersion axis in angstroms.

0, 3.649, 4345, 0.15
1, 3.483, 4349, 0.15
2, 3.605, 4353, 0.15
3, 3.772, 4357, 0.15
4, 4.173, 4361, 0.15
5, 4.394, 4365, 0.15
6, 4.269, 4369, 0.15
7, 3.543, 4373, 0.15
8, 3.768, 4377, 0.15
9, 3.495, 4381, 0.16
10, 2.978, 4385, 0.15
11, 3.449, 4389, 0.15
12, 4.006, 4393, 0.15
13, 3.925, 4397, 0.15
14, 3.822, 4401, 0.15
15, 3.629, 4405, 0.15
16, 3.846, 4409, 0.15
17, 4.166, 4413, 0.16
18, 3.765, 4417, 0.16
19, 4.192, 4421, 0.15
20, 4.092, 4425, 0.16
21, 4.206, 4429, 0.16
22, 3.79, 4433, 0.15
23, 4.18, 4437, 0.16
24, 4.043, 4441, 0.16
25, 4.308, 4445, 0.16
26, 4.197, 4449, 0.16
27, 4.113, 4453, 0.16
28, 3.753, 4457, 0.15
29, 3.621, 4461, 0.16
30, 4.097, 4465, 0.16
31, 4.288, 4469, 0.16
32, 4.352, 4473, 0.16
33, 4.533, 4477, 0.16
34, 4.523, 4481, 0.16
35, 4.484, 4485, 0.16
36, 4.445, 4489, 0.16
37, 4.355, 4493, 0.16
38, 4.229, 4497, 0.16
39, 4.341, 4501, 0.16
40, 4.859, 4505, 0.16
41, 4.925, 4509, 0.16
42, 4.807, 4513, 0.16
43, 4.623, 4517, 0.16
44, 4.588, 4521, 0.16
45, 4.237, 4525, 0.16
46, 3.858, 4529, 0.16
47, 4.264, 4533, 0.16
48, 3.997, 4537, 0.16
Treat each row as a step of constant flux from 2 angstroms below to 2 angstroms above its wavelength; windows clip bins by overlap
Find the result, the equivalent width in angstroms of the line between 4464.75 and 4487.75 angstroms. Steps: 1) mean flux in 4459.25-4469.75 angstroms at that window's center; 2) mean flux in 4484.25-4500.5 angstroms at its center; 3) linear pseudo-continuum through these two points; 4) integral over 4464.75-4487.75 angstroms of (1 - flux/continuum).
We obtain -1.46 angstroms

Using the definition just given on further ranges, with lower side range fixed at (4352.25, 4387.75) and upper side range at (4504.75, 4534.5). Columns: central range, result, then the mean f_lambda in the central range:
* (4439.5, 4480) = 0.7 angstroms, 4.14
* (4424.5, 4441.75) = 0.1 angstroms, 4.06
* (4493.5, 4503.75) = 0.2 angstroms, 4.34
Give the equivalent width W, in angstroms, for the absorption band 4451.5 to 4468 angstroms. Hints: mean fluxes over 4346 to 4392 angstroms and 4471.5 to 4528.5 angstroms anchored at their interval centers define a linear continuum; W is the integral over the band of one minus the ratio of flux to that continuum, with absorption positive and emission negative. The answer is 1.4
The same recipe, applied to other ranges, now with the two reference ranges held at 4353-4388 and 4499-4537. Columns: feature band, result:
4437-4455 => -0.1 angstroms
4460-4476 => 0.3 angstroms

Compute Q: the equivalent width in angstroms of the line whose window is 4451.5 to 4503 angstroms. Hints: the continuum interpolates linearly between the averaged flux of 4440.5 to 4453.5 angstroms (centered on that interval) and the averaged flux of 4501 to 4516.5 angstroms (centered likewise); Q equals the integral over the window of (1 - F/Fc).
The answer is 2.67 angstroms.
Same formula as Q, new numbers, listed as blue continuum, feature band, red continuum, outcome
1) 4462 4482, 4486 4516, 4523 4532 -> -2.7 angstroms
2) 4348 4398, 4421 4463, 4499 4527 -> 1.5 angstroms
